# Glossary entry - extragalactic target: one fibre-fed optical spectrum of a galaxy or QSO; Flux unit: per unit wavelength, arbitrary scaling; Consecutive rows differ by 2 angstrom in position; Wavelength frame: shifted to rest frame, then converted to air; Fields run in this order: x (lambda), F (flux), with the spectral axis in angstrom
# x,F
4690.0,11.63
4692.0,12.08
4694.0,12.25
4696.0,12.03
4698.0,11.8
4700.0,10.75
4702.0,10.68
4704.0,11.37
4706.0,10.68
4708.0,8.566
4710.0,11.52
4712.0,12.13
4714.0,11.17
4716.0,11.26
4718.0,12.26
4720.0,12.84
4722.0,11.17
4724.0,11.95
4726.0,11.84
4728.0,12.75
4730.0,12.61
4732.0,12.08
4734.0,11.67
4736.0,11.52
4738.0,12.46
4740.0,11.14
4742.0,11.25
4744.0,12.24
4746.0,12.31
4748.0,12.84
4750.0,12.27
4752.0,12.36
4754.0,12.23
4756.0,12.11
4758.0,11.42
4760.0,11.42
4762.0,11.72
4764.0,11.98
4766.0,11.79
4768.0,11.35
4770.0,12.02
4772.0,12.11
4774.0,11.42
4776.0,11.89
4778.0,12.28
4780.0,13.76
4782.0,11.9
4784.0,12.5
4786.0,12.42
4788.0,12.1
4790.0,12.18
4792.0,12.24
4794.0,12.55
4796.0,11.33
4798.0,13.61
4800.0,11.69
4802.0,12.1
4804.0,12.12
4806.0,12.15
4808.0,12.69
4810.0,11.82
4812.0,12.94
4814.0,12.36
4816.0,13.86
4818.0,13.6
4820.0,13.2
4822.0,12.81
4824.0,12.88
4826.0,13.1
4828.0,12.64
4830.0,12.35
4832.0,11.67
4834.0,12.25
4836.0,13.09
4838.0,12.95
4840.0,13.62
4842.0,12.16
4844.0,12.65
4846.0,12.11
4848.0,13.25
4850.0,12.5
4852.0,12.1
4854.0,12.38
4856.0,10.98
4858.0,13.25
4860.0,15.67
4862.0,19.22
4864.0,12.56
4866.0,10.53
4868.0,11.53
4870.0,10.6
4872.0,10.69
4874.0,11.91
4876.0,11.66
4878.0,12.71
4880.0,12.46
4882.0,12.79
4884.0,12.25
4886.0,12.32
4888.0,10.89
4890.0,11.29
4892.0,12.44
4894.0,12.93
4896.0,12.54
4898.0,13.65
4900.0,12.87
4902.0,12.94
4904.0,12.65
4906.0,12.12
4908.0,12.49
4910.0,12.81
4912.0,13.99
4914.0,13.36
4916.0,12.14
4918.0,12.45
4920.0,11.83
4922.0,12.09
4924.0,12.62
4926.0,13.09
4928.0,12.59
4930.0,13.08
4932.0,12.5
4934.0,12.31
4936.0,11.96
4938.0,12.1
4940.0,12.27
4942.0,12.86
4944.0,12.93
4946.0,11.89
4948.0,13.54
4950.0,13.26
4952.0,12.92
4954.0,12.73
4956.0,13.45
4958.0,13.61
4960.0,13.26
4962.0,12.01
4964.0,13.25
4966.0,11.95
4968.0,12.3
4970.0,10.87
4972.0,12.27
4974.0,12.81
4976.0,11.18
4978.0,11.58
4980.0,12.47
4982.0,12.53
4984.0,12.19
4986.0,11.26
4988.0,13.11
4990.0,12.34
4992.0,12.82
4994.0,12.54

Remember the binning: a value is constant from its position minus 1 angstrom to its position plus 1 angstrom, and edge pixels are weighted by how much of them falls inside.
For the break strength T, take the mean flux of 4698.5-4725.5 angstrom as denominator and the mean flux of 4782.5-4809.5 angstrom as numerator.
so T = 1.1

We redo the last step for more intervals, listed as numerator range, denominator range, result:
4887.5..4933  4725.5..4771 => 1.05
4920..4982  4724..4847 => 1.02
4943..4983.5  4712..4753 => 1.04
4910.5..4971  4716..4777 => 1.06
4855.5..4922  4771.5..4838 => 1.01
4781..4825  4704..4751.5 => 1.06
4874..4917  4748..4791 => 1.04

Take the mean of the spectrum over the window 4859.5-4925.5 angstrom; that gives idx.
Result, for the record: 12.6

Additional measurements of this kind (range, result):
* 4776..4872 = 12.6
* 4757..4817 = 12.2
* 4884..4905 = 12.4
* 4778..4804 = 12.4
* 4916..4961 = 12.7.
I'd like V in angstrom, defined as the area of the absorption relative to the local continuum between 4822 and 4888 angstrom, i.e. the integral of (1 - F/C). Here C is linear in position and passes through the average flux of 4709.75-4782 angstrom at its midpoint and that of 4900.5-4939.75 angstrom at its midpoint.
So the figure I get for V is -1.1 angstrom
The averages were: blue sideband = 12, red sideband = 12.6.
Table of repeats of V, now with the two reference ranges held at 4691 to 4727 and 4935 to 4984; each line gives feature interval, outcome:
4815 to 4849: -2.5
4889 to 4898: -0.2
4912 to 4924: -0.2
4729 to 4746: -0.5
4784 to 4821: -2.0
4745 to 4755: -0.7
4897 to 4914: -1.0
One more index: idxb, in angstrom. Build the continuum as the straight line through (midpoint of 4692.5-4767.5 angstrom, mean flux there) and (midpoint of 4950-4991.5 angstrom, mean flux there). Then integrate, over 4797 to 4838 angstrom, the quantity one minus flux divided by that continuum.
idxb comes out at -2.3 angstrom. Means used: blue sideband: 11.7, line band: 12.7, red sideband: 12.4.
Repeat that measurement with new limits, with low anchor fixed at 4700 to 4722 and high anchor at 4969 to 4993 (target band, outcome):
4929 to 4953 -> -1.3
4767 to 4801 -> -2.2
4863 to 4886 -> -0.1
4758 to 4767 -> -0.2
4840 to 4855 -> -1.1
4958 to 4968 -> -0.5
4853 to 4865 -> -2.4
